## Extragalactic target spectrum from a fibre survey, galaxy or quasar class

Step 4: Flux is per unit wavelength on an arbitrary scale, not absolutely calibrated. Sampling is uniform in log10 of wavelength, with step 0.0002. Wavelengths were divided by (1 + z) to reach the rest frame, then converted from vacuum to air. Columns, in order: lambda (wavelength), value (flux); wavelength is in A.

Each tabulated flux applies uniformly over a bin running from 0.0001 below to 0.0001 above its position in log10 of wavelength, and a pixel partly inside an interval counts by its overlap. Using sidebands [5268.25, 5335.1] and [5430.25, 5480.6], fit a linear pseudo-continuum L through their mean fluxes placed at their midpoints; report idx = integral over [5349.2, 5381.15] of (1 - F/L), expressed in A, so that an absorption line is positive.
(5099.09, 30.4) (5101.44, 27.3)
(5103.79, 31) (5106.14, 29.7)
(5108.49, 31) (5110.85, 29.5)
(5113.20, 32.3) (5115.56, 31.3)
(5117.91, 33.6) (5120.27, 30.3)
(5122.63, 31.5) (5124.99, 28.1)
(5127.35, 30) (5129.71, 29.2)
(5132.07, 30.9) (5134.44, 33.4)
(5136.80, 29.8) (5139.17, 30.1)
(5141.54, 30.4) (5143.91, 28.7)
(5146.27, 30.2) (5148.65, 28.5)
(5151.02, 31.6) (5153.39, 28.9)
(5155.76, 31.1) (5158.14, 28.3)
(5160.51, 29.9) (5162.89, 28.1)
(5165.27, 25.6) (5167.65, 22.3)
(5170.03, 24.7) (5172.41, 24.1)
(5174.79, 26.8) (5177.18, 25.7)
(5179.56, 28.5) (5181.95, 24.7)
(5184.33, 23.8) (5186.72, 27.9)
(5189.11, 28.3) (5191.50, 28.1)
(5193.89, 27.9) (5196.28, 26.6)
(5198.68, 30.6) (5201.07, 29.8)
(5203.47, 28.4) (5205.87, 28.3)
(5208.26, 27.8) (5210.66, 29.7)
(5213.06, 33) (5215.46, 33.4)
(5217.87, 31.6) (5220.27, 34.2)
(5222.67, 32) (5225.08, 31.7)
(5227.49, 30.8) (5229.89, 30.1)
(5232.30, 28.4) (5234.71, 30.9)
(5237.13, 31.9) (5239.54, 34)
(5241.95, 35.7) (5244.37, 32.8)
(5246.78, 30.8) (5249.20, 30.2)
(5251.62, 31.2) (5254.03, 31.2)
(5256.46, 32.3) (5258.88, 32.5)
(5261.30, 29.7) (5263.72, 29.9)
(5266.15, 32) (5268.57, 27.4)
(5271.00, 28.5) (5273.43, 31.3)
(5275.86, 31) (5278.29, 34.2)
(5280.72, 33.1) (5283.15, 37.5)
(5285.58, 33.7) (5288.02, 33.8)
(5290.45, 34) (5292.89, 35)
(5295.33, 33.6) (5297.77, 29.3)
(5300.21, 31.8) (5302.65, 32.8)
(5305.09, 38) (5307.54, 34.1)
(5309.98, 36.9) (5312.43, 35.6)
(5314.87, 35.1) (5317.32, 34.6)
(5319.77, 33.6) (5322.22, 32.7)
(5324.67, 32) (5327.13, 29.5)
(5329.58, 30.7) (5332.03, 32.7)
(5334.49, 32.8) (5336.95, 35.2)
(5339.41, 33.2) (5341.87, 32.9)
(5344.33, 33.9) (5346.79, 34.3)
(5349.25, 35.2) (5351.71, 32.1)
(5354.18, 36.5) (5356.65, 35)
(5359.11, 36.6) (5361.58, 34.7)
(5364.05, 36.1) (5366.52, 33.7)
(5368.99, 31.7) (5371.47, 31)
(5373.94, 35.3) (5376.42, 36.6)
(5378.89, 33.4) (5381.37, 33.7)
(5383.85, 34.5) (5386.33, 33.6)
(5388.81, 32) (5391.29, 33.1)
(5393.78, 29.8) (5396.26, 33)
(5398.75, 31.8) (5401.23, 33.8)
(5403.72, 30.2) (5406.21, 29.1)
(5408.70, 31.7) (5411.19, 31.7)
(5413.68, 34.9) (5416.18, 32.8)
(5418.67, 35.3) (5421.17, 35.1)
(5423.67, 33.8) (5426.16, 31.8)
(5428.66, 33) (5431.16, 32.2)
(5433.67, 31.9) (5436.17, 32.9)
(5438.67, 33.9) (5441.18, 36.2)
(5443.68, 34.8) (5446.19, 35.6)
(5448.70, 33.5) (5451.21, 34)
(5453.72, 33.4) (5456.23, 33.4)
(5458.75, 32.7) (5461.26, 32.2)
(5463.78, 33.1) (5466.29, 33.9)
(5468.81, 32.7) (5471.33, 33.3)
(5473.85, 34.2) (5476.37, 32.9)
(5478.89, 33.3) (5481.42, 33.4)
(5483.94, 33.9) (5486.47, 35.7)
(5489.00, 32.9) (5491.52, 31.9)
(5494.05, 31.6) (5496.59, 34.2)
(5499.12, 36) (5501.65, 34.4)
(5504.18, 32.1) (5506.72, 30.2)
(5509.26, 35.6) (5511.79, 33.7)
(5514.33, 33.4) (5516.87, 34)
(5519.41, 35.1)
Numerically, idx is -1.1 A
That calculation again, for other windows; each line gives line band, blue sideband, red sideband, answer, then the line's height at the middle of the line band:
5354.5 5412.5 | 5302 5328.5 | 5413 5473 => 1.09 A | 33.8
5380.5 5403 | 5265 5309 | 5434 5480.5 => 0.41 A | 33.3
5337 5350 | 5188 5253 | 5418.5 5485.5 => -0.71 A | 32.2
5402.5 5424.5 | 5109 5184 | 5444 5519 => -0.08 A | 32.6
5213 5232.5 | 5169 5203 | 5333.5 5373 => -2.21 A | 28.6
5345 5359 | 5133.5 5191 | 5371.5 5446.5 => -1.21 A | 32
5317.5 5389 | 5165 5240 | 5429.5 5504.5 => -4.89 A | 31.5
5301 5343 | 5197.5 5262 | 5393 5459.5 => -2.03 A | 32.1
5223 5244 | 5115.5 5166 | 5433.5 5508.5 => -0.52 A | 31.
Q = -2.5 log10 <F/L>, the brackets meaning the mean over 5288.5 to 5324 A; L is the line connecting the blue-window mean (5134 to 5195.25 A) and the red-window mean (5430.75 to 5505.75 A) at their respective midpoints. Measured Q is -0.12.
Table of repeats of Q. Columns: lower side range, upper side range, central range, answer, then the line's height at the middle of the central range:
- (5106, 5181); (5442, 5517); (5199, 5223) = -0.03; 30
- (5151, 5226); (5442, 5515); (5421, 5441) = -0.01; 32.7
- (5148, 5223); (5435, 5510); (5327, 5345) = -0.06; 31.1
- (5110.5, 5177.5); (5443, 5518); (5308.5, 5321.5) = -0.12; 31.4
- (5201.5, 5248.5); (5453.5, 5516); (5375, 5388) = -0.06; 32.5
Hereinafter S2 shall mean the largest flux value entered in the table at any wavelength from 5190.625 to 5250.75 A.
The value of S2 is 35.7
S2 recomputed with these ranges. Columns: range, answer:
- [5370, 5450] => 36.6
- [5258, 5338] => 38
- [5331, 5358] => 36.5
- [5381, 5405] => 34.5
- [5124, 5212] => 33.4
